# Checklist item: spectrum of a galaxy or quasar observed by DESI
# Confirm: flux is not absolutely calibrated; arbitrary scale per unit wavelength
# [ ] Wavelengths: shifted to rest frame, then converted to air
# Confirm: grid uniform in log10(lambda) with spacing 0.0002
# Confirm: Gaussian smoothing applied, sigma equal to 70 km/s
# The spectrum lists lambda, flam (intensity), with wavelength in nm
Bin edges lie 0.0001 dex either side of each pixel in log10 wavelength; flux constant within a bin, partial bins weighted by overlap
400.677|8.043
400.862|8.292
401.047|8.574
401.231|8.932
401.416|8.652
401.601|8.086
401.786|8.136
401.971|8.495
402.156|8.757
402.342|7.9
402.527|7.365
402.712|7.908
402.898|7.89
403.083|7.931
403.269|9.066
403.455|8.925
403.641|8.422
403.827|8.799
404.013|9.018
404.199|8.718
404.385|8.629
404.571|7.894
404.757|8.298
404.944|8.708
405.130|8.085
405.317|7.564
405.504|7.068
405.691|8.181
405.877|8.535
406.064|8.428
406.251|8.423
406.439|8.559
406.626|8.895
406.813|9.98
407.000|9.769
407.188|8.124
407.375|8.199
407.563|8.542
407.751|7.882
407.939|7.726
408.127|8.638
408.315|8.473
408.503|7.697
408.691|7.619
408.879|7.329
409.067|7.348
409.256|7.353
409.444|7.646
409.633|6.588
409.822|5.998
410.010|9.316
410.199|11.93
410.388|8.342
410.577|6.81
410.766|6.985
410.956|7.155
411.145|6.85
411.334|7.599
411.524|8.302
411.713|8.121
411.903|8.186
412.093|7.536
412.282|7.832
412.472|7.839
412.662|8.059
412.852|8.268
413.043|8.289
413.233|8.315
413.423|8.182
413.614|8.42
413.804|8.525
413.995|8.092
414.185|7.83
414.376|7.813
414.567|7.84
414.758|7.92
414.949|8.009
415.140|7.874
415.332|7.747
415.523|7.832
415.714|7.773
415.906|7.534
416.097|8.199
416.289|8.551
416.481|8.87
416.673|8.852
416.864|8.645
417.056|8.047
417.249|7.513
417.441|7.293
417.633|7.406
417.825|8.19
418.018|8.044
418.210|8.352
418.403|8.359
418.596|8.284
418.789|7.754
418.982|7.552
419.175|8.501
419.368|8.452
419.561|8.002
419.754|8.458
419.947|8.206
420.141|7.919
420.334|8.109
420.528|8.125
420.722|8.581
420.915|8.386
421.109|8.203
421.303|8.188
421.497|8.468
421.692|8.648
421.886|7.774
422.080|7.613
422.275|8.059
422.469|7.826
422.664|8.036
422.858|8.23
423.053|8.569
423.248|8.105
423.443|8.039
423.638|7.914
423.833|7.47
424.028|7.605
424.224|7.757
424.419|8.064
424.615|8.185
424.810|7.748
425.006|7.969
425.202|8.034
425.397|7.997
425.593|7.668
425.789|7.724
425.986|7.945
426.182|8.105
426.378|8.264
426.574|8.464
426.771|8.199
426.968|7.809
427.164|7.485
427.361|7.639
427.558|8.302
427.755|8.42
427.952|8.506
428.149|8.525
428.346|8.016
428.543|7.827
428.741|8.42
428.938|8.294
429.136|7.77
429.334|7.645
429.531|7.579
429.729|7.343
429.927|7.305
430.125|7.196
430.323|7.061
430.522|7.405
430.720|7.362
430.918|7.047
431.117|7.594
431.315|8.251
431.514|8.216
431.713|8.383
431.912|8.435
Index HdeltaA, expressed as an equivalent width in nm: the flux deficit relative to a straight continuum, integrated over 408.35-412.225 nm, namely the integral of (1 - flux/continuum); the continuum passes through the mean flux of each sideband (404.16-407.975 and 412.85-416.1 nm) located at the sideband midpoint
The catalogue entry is 0.215 nm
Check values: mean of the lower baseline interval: 8.4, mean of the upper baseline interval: 8.01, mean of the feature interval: 7.75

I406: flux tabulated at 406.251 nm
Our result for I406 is 8.423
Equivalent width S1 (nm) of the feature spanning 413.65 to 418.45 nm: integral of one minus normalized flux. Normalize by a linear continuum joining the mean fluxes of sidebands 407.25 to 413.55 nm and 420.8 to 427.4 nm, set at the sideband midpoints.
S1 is -0.06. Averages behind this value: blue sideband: 7.91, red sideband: 8.01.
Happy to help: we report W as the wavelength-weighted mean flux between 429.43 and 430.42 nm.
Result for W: 7.3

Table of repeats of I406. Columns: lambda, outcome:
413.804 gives 8.525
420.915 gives 8.386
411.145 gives 6.85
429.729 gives 7.343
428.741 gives 8.42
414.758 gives 7.92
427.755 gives 8.42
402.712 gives 7.908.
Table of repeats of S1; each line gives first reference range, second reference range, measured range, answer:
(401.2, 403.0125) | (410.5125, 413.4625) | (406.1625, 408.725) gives -0.17 nm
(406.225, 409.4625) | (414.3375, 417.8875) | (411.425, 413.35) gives 0.01 nm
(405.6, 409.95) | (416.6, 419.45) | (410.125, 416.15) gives 0.07 nm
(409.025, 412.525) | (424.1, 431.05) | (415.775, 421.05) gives -0.23 nm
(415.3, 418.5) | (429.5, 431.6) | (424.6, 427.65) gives -0.12 nm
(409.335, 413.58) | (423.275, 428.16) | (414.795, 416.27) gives 0.01 nm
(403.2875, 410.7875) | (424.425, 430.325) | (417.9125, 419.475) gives -0.02 nm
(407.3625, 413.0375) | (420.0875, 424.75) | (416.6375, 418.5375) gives -0.01 nm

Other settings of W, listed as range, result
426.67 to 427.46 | 7.78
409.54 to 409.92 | 6.33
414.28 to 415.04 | 7.89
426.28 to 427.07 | 8.18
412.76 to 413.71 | 8.29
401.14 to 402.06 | 8.46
